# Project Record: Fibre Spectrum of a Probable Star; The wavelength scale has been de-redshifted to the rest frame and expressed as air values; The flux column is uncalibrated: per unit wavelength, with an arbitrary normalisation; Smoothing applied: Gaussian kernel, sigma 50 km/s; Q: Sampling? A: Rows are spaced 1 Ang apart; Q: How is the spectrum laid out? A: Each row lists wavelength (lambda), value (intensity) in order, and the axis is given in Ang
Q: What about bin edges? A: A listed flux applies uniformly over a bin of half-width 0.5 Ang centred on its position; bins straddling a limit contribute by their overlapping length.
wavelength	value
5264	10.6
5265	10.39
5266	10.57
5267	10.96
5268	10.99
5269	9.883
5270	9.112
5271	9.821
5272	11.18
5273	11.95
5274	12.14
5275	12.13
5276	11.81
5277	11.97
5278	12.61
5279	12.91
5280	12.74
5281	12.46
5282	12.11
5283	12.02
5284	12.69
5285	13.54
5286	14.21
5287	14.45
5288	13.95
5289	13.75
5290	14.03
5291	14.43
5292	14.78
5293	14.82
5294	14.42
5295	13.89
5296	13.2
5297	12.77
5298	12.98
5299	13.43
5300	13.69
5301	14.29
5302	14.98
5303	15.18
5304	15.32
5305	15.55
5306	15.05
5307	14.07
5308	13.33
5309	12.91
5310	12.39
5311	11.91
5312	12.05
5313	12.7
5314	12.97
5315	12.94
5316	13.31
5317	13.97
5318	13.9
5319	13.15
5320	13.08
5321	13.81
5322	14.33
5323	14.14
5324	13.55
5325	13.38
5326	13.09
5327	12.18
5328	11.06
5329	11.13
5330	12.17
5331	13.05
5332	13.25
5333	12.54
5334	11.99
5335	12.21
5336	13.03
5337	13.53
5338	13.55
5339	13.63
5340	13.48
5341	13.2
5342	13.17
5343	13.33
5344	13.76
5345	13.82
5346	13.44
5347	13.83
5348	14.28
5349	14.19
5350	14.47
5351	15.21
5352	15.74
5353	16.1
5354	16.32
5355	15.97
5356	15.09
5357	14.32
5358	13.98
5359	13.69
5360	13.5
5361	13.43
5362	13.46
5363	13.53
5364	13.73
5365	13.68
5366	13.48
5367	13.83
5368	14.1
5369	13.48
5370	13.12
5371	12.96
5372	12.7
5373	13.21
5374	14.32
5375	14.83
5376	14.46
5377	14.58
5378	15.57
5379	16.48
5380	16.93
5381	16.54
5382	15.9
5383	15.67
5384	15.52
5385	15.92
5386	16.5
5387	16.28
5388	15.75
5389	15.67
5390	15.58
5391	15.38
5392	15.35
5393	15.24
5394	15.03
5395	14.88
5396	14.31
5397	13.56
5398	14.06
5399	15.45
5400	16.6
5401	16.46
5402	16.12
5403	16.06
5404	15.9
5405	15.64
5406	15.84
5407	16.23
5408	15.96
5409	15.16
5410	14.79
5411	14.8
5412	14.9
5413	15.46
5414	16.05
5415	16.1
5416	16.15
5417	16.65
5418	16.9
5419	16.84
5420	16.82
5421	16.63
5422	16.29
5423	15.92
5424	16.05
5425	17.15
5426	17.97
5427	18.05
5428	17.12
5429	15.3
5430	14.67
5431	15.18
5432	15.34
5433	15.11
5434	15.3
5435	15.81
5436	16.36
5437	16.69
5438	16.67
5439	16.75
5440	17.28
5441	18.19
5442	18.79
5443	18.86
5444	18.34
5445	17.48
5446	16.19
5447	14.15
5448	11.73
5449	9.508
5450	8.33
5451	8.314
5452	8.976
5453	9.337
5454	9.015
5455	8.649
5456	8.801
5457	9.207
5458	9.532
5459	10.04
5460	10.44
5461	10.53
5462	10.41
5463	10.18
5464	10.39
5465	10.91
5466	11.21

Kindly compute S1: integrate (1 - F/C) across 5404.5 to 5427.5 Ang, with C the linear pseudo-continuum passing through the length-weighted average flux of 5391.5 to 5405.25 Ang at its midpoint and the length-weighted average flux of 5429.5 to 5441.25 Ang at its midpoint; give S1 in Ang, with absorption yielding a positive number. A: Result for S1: -0.7 Ang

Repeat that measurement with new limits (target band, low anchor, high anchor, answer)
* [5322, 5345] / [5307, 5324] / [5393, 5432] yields 1.22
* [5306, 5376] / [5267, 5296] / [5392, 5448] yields 2.83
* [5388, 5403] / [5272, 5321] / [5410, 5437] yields 0.19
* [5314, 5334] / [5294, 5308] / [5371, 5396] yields 2.00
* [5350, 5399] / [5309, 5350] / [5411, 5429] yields -0.01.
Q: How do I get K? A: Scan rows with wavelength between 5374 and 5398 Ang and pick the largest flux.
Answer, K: 16.93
